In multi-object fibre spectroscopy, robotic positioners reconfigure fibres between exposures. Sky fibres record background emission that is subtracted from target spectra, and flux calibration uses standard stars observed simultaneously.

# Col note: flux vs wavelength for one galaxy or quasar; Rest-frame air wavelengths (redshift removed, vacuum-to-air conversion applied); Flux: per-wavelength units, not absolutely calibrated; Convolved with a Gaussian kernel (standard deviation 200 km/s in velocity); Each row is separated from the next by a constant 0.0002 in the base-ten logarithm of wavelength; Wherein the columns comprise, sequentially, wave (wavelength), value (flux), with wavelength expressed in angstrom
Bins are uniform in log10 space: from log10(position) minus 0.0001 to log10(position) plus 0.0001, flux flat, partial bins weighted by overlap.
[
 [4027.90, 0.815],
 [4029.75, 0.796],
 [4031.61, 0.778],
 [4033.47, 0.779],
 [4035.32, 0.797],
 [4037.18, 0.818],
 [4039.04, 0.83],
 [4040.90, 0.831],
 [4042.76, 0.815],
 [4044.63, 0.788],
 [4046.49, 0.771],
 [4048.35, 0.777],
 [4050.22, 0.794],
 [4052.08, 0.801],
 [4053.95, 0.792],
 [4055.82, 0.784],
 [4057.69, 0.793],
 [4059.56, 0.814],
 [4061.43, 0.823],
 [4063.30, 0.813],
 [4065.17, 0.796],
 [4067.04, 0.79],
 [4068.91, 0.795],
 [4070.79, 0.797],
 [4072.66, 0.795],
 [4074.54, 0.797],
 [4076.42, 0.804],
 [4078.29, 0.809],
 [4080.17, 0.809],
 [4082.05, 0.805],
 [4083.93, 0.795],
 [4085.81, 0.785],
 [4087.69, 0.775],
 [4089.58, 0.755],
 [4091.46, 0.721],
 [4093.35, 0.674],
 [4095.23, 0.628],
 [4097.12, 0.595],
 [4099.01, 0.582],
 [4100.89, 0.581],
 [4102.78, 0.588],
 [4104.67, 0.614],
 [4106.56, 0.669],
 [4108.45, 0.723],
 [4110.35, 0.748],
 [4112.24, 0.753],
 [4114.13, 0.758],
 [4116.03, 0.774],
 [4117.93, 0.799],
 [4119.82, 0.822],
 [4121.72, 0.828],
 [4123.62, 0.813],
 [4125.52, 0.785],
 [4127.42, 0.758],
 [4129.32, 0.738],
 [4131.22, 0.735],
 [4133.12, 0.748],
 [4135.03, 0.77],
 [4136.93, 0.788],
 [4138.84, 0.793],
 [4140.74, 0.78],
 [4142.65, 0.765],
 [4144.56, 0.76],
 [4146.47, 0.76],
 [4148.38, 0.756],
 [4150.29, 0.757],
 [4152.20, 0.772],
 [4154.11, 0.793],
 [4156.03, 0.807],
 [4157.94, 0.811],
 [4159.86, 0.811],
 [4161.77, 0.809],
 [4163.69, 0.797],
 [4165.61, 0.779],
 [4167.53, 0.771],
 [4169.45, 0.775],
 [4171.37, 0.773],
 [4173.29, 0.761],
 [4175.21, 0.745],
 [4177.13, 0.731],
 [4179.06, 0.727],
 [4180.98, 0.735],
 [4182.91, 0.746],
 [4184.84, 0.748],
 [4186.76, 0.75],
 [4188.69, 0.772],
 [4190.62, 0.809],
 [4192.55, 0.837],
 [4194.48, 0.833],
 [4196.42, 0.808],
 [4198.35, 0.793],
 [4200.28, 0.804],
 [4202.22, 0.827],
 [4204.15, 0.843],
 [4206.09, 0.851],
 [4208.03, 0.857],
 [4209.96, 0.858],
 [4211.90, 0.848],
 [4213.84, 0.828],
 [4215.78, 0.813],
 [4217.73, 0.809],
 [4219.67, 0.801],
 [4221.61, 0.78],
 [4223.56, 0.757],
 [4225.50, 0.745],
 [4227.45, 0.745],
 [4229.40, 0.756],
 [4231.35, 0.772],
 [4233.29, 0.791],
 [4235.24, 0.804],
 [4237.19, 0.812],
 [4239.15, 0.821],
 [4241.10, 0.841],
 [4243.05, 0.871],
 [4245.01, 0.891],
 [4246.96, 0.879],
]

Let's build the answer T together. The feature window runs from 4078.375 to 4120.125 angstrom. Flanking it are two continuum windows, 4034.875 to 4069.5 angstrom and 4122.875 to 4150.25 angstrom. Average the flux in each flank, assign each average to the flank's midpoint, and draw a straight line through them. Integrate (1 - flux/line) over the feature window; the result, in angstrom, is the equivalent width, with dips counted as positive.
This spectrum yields 3.5 angstrom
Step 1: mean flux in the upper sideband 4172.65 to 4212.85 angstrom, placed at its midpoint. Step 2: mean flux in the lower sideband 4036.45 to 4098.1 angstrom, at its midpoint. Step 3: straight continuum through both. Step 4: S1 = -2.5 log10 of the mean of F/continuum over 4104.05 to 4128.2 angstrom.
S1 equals 0.038 mag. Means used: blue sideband 0.78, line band 0.759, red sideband 0.795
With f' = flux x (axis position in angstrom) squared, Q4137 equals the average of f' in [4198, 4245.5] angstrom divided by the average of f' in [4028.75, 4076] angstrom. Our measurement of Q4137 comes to 1.10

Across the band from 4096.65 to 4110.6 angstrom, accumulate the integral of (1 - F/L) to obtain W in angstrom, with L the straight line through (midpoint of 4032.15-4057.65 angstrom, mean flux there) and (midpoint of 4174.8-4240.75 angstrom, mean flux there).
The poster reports 2.9 angstrom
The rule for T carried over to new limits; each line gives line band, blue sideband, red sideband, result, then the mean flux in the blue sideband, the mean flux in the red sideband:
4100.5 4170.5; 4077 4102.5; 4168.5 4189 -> -2.6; 0.714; 0.751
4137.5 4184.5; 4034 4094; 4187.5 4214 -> 2.6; 0.792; 0.826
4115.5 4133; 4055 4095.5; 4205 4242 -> 0.2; 0.782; 0.805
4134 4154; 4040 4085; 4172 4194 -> 0.1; 0.799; 0.762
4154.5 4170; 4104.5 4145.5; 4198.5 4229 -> -0.3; 0.763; 0.809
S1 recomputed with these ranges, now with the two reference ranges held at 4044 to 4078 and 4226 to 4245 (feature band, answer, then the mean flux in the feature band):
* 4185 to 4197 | 0.006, 0.798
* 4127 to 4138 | 0.060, 0.756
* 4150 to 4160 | 0.011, 0.792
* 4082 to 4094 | 0.057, 0.757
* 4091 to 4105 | 0.274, 0.62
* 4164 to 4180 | 0.059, 0.759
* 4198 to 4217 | -0.040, 0.833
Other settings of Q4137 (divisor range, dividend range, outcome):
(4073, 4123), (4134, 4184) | 1.09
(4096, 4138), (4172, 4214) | 1.14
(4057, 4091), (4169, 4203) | 1.03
